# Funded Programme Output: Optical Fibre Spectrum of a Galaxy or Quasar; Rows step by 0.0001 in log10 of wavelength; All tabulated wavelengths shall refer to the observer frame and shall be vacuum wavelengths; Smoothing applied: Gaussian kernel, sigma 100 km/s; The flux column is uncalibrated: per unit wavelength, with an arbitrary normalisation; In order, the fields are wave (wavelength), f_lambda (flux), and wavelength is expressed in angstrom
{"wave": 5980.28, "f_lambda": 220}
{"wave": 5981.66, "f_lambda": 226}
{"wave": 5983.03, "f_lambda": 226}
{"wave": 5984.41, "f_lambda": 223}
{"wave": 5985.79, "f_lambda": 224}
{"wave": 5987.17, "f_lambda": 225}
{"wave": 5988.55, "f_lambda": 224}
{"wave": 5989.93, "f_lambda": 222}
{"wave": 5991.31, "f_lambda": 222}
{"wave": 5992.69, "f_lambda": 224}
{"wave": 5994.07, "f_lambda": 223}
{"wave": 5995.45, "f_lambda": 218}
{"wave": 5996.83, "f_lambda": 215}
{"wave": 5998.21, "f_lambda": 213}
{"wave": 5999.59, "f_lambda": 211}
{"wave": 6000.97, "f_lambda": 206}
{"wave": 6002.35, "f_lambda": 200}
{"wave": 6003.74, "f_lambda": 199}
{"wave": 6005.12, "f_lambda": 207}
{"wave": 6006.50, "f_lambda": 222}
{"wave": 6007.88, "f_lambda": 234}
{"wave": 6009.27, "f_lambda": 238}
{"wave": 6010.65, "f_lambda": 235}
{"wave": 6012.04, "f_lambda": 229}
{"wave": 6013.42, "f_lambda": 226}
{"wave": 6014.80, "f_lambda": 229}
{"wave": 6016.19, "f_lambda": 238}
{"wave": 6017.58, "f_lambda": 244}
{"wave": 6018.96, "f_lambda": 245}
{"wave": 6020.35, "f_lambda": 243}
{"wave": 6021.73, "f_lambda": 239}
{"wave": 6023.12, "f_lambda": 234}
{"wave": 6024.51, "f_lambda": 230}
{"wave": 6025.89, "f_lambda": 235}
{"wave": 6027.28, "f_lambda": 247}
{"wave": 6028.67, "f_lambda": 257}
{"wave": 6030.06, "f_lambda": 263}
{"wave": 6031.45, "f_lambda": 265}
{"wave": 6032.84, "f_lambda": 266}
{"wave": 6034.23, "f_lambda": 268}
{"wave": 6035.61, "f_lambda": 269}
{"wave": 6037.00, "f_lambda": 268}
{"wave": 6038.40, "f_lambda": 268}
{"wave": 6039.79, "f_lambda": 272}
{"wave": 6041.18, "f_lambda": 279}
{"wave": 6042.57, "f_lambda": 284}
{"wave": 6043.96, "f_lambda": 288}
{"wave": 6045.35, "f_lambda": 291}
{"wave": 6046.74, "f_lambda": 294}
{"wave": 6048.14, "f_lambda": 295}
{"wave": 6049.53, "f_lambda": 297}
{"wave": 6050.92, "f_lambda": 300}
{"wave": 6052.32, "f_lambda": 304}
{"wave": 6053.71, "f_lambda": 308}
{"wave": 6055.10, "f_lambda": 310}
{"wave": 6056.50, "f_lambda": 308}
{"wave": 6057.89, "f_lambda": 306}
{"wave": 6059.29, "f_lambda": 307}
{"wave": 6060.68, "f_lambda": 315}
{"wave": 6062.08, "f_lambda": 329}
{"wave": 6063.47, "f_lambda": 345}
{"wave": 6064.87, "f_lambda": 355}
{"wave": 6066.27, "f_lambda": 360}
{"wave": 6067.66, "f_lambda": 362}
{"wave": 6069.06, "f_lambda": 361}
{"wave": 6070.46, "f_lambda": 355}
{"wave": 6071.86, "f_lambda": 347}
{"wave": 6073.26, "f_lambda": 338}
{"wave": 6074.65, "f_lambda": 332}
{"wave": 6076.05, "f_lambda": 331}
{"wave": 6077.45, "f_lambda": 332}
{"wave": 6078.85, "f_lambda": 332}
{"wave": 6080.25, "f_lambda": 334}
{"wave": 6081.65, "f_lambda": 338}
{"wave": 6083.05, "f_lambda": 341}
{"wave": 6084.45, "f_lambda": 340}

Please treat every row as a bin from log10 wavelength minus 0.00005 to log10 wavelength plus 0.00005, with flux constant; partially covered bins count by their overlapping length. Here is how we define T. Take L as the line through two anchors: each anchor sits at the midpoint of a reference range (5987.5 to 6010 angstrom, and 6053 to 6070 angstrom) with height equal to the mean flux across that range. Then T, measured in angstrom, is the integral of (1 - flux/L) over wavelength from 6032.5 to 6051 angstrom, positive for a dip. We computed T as 0.9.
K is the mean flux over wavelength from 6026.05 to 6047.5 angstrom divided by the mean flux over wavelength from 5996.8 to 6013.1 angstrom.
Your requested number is 1.2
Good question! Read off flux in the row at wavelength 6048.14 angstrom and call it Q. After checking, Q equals 295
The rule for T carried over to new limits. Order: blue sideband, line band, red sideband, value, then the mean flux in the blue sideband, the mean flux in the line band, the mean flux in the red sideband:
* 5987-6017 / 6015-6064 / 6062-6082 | 1.8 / 221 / 277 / 344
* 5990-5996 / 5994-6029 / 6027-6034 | 2.0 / 222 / 227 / 261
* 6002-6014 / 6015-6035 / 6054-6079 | 0.5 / 222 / 248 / 334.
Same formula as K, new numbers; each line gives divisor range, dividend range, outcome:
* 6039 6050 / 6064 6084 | 1.20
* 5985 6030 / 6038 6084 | 1.40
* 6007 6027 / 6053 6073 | 1.41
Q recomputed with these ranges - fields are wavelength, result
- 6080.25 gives 334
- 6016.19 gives 238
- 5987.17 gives 225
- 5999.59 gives 211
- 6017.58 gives 244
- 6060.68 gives 315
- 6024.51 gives 230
